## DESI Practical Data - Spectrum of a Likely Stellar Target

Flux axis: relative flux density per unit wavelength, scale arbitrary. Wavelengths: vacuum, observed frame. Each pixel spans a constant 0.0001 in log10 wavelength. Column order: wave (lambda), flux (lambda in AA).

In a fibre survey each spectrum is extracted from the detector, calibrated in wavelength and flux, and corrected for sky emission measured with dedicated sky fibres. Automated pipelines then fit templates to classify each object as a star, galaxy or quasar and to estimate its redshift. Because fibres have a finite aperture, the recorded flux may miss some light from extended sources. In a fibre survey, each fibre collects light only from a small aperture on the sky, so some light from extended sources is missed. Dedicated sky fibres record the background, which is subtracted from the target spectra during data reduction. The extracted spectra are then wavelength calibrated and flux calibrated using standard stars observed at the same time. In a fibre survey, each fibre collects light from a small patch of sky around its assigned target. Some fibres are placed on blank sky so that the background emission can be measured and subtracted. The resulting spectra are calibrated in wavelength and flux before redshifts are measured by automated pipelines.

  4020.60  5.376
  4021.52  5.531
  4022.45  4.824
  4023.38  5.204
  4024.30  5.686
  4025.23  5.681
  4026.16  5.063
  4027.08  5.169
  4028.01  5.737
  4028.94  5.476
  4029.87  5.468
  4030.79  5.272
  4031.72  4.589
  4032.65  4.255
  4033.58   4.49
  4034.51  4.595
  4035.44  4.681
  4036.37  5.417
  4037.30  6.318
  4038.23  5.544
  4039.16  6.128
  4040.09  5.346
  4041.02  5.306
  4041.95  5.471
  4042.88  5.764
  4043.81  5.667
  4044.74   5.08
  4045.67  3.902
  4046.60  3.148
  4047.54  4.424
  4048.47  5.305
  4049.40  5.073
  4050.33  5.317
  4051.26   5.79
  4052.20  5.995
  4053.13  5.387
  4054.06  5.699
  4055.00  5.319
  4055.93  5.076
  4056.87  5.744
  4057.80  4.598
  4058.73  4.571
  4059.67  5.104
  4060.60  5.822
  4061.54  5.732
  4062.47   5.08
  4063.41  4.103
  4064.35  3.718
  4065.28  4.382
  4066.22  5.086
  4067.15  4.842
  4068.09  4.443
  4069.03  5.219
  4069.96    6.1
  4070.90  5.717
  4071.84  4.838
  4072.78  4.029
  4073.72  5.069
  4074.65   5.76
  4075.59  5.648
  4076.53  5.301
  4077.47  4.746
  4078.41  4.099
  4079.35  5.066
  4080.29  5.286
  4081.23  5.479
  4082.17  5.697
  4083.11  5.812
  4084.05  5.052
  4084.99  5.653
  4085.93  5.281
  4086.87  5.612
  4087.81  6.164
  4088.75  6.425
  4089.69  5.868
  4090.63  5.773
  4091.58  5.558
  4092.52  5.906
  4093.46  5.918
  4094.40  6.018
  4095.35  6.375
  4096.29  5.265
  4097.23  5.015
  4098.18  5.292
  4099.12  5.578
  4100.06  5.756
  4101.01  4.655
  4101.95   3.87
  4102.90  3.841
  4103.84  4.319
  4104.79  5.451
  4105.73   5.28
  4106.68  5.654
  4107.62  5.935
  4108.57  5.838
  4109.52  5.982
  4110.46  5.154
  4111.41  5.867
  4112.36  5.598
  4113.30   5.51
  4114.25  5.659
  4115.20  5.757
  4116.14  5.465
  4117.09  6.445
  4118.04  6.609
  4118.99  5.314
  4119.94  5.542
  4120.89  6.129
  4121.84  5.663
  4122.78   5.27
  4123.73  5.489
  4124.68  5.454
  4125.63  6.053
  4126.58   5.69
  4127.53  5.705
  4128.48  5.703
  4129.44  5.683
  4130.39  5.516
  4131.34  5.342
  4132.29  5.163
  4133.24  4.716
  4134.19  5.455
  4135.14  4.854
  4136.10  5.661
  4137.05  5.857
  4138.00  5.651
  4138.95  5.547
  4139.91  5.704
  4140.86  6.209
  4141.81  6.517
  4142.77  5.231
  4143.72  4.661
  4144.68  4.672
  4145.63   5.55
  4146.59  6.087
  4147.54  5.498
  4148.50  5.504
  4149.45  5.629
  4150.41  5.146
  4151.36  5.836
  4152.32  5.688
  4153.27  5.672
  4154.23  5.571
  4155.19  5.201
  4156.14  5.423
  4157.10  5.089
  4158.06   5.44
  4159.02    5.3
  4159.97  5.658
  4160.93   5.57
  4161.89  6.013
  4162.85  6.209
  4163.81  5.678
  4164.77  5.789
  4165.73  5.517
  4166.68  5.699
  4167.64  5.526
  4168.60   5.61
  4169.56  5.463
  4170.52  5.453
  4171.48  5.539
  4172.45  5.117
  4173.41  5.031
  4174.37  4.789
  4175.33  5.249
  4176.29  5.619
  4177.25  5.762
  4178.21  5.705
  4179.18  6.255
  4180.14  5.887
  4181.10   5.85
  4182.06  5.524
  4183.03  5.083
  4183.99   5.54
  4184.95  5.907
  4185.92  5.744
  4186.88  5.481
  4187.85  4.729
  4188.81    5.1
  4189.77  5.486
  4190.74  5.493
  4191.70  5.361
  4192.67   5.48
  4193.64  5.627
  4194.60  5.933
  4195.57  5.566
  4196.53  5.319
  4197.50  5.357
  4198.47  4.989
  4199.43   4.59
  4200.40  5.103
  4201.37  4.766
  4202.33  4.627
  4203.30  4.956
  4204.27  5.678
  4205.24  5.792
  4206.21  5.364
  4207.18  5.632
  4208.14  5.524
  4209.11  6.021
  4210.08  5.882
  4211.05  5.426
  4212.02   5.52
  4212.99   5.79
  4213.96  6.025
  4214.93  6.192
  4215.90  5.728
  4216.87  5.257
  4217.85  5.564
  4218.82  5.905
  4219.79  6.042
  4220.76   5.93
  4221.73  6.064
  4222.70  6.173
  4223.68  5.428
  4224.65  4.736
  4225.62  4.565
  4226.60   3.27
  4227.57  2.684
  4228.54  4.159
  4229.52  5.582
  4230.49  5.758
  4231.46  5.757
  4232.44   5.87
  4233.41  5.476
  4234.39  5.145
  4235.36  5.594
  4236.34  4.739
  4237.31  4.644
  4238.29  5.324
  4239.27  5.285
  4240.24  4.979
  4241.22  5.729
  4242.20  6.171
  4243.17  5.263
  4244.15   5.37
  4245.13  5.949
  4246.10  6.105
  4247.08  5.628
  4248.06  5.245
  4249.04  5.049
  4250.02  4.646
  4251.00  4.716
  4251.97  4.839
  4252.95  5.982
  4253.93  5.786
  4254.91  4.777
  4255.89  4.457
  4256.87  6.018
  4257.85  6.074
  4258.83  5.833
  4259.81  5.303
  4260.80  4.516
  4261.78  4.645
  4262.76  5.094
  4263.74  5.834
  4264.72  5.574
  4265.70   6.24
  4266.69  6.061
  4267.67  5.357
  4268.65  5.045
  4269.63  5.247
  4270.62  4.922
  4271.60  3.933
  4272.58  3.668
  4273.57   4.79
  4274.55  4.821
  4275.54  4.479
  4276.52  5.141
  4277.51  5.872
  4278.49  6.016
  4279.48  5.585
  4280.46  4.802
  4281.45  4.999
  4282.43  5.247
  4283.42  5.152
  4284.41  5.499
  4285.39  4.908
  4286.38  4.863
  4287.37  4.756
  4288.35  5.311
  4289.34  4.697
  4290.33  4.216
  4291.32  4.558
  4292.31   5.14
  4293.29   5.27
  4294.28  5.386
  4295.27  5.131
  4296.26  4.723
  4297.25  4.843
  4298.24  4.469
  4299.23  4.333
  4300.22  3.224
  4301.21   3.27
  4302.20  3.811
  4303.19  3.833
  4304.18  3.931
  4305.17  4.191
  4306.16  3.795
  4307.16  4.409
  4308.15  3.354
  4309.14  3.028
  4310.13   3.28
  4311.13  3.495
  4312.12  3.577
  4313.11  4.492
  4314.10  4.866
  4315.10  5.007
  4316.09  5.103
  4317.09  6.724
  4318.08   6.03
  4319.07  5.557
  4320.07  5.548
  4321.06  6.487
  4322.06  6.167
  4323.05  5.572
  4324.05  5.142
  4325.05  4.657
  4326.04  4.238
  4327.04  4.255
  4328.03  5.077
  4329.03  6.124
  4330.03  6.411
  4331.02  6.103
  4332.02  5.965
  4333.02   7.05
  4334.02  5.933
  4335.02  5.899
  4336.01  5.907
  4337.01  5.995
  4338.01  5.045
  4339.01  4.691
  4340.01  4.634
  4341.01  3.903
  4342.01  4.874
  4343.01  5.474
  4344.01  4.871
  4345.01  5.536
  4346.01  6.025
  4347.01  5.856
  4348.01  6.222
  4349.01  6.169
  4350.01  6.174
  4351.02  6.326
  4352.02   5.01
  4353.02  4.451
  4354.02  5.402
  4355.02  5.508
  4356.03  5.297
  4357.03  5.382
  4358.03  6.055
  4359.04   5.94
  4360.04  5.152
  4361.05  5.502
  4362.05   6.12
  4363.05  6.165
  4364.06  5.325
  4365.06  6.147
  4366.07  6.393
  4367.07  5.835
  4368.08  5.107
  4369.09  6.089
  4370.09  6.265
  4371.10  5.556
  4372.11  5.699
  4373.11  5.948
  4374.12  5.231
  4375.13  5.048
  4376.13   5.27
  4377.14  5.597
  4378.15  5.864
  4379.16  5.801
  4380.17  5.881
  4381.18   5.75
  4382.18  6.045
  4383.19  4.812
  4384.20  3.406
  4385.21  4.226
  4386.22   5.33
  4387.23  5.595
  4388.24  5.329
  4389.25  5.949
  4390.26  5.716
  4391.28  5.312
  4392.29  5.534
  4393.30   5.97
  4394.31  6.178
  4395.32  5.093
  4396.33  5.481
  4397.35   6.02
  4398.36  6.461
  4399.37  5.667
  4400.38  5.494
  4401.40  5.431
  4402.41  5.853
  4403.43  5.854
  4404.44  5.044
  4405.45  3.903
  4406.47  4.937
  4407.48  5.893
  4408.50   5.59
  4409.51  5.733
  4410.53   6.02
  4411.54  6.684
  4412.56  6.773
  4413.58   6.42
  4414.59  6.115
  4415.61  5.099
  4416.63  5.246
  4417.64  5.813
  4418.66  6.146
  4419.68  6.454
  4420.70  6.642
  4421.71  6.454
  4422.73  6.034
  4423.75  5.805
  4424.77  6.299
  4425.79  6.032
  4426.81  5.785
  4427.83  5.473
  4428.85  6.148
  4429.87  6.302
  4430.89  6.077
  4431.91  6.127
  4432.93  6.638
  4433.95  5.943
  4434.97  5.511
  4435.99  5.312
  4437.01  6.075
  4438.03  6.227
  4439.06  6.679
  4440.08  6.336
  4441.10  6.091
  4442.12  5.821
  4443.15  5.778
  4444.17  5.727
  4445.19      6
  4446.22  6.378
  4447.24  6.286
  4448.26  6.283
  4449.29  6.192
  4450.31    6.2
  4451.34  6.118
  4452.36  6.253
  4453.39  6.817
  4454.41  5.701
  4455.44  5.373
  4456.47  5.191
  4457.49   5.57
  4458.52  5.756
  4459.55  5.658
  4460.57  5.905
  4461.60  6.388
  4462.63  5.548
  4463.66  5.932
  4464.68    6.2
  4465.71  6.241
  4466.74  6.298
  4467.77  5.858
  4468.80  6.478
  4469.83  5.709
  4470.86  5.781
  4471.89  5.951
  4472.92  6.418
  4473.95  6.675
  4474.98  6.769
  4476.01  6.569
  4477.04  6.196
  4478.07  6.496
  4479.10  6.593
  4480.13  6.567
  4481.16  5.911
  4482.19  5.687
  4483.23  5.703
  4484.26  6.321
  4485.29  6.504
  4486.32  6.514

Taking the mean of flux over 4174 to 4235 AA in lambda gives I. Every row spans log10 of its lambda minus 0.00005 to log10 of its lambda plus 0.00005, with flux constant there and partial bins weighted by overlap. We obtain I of 5.41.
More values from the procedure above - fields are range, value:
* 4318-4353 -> 5.55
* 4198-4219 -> 5.46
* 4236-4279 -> 5.26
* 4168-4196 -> 5.49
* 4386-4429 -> 5.79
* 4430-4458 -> 6.03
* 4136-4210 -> 5.5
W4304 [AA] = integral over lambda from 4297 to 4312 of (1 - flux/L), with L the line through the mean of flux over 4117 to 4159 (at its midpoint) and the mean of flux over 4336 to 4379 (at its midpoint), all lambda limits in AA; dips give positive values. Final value 4.8 AA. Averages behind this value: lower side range 5.55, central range 3.79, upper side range 5.56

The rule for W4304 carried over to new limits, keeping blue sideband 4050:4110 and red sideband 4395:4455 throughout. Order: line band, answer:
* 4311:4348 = 2.4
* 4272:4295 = 2.7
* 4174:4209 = 0.5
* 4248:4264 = 1.2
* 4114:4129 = -1.0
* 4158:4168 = -0.4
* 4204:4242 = 1.2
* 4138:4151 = -0.3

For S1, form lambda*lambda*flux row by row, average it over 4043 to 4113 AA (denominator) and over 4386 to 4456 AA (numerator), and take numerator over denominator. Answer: 1.32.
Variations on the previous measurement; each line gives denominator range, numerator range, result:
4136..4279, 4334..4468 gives 1.17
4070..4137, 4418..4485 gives 1.31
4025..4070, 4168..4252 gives 1.14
